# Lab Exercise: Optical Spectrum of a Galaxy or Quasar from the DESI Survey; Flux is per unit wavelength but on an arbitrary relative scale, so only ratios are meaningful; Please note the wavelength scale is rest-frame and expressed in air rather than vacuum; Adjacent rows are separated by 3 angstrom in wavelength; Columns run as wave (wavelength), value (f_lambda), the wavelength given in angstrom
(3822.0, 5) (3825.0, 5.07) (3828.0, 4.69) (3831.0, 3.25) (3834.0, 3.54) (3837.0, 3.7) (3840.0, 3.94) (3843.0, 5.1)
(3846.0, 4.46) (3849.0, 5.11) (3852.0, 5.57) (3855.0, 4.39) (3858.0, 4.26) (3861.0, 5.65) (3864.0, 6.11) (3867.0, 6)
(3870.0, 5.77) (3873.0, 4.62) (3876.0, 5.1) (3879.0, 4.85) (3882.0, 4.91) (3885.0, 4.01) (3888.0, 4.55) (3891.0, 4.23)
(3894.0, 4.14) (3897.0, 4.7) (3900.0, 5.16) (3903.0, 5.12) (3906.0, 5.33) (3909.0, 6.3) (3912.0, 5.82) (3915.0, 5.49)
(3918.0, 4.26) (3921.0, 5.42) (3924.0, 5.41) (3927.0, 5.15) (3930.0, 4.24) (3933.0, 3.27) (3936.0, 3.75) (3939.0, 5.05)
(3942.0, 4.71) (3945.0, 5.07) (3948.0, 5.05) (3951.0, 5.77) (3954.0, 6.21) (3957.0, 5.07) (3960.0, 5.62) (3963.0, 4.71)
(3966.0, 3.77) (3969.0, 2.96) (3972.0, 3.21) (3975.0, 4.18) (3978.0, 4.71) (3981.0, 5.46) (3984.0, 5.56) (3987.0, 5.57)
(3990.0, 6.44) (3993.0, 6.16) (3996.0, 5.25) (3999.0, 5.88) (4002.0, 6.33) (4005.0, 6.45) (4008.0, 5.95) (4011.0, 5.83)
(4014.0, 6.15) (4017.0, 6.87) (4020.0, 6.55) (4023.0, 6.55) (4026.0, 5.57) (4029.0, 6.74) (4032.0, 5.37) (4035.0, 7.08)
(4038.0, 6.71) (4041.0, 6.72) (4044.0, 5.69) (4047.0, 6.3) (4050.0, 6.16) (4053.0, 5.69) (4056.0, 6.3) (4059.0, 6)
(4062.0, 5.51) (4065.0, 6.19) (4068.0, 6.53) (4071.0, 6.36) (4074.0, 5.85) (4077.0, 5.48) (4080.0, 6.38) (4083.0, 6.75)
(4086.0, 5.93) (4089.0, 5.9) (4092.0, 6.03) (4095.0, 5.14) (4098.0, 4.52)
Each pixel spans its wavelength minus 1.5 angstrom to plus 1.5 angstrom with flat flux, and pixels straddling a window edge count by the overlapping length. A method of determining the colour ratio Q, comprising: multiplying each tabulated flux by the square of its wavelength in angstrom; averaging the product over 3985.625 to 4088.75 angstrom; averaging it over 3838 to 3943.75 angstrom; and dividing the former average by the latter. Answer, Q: 1.4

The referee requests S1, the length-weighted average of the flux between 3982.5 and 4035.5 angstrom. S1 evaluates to 6.11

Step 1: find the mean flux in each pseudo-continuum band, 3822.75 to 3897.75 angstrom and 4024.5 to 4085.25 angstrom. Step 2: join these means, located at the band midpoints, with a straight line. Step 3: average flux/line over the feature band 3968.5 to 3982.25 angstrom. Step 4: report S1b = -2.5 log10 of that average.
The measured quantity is 0.32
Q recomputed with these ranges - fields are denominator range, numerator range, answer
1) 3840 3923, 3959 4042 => 1.19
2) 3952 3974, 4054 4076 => 1.41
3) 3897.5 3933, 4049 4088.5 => 1.28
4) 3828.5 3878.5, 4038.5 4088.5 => 1.42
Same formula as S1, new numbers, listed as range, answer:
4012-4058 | 6.29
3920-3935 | 4.64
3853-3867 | 5.22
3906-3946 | 4.93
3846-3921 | 5.06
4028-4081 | 6.16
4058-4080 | 6.02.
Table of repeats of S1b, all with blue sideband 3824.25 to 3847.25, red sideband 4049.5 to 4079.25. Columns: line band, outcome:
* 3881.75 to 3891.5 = 0.05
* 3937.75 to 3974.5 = 0.09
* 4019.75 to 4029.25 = -0.11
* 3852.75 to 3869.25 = -0.21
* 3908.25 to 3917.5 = -0.18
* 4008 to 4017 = -0.10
